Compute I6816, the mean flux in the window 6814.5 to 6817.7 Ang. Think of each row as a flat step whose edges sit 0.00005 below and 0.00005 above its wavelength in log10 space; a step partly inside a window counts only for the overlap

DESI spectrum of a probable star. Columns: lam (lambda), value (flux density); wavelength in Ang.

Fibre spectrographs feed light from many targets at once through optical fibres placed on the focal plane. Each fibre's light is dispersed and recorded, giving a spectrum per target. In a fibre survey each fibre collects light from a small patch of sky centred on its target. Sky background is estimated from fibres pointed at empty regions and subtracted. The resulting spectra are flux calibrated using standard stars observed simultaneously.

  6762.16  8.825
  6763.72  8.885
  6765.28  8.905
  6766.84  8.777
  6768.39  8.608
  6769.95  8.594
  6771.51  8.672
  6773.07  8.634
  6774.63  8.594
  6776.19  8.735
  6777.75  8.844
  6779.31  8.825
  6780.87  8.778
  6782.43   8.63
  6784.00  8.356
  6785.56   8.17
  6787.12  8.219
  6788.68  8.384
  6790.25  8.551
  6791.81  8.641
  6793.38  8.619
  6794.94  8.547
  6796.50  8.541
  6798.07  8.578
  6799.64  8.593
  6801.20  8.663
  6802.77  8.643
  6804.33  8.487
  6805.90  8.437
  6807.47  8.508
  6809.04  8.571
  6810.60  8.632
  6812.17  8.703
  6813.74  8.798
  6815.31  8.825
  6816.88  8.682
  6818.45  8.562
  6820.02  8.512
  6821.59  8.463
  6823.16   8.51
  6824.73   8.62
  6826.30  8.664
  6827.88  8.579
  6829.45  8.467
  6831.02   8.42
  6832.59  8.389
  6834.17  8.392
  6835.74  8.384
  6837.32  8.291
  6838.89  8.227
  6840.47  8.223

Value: 8.75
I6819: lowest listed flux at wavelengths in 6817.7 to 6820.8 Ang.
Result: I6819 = 8.512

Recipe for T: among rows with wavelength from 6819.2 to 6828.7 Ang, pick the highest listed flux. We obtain 8.664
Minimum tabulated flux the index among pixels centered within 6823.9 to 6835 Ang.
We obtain 8.389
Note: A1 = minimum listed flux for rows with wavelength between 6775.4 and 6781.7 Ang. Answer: 8.735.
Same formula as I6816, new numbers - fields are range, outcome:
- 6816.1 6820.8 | 8.59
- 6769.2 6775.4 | 8.62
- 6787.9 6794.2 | 8.54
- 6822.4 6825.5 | 8.57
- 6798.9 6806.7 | 8.57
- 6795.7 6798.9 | 8.55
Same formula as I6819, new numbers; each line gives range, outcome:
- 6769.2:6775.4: 8.594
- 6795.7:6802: 8.541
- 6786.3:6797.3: 8.219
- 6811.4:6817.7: 8.682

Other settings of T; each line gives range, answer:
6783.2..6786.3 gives 8.356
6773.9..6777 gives 8.735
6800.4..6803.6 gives 8.663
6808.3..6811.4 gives 8.632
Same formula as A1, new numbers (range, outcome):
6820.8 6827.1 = 8.463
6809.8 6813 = 8.632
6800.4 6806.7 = 8.437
